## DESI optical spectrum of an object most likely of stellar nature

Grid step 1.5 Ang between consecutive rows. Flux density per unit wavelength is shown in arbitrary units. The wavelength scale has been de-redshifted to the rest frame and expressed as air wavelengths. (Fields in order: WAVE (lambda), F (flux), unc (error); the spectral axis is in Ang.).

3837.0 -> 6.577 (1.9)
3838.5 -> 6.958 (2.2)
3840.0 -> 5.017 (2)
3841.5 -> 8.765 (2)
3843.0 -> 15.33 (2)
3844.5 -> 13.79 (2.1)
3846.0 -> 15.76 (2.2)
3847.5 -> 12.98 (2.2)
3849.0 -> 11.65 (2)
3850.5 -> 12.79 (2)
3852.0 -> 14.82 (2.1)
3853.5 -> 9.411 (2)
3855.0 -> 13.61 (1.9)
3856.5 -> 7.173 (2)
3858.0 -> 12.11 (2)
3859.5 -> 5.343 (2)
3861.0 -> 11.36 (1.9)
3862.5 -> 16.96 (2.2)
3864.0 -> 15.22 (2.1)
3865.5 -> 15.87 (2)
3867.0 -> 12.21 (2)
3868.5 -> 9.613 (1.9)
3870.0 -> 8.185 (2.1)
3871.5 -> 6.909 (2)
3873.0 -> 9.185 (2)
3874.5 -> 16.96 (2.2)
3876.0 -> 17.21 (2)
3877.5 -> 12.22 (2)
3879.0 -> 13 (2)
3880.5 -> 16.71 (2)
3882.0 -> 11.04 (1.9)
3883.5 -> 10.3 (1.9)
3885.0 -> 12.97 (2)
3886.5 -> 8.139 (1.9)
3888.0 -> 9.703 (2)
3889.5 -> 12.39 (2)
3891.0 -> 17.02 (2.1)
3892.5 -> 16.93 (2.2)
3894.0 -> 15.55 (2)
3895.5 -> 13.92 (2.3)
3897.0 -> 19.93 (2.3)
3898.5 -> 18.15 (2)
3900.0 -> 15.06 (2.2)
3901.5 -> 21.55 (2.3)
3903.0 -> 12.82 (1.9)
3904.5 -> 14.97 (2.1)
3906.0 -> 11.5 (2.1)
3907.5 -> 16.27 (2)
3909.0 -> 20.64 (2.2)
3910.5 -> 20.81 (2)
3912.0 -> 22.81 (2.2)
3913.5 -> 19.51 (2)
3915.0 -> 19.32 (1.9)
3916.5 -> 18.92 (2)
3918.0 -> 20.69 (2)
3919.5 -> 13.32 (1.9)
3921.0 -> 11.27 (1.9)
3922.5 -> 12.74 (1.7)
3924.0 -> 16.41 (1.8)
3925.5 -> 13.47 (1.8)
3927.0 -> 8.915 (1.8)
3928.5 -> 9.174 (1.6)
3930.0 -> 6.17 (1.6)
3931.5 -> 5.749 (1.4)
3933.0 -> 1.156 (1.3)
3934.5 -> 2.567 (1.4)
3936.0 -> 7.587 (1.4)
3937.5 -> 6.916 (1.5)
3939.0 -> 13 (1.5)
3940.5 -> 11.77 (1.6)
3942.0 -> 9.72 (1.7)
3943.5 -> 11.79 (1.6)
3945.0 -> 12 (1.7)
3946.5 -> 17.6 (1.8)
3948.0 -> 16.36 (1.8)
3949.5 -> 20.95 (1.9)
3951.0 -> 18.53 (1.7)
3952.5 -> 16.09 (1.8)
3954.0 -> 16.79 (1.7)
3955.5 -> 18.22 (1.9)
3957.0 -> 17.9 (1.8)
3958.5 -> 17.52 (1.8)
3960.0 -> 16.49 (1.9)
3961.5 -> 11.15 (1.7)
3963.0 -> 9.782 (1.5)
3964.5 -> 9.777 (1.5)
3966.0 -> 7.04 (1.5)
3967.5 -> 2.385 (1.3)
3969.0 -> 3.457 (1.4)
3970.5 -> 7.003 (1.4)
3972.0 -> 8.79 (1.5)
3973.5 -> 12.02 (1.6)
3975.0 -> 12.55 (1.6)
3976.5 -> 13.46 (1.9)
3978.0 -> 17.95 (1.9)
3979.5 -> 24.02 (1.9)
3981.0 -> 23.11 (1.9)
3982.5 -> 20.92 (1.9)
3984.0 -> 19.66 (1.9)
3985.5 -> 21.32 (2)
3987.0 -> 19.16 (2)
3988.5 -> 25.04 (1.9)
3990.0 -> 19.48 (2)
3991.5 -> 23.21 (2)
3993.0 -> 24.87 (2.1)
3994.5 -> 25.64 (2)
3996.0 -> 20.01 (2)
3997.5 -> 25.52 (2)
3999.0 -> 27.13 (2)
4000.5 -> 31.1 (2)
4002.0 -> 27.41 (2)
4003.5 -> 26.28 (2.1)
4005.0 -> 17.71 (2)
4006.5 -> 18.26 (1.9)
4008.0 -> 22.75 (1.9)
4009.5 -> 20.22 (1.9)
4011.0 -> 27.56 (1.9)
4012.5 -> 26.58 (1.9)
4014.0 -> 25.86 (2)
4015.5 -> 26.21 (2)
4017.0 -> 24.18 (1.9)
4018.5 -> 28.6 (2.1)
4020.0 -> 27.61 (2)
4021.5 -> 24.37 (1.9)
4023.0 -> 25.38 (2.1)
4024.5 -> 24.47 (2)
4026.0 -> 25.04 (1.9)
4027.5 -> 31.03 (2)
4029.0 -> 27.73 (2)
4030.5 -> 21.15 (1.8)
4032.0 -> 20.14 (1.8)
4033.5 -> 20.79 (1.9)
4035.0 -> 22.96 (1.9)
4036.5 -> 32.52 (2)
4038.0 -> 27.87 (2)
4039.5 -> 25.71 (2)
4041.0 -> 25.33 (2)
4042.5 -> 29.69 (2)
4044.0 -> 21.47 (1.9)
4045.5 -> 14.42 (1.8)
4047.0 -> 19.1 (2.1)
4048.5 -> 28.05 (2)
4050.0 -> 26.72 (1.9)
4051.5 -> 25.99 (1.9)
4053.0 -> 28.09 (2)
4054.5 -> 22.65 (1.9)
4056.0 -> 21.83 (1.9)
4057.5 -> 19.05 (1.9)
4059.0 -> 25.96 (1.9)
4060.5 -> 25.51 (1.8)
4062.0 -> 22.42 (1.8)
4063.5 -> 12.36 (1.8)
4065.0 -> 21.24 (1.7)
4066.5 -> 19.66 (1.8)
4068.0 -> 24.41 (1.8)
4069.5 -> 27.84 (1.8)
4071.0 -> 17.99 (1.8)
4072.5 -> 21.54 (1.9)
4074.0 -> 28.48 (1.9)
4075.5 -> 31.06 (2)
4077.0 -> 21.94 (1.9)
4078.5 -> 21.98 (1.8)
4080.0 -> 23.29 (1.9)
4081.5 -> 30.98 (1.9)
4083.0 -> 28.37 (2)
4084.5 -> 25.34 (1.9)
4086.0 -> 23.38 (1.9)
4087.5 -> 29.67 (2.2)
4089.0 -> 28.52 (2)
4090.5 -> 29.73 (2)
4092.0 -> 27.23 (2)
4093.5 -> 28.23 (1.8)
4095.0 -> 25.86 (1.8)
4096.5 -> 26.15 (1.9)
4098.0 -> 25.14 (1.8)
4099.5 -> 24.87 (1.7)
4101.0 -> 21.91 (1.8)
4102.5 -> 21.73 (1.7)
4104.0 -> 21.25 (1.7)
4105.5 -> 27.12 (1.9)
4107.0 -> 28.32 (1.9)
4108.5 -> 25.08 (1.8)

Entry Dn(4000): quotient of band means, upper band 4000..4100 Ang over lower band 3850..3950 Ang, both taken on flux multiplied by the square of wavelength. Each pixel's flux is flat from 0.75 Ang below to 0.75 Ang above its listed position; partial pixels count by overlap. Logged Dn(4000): 2.02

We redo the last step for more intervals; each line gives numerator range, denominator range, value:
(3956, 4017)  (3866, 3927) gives 1.35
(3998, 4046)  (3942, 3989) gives 1.71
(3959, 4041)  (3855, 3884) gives 1.87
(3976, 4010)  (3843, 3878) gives 1.95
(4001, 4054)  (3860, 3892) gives 2.14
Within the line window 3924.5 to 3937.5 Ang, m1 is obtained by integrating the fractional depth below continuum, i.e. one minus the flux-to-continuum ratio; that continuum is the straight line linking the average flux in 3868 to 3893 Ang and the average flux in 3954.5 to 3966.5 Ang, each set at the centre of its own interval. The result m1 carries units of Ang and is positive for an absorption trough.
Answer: 6.0 Ang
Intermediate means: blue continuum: 12.2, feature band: 7.04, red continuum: 13.7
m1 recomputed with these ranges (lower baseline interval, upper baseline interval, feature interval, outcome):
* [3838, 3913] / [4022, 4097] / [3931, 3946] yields 7.74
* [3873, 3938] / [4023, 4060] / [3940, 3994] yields 9.10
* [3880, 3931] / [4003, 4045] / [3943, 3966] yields 4.60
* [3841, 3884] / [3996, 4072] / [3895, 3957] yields 8.22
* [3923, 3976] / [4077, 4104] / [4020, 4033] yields -3.92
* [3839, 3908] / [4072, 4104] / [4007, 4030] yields -4.22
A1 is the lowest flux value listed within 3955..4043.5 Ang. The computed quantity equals 2.385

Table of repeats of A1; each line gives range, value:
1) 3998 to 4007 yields 17.71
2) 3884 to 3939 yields 1.156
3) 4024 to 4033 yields 20.14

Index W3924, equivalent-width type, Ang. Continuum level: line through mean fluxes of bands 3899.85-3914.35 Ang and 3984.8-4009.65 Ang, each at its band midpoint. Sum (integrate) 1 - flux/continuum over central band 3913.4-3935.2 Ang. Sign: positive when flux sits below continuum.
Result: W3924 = 8.01 Ang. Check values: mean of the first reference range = 17.7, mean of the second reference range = 23.3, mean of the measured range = 11.8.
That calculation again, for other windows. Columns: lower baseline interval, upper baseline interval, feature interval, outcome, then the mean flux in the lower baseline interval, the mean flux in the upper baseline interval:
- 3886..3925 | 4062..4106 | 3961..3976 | 8.4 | 16.2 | 24.7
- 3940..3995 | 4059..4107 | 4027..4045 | -3.6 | 15.7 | 24.8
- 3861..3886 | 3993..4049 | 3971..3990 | 3.0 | 12.7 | 24.7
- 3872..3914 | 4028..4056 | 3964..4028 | 3.1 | 15.2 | 24.5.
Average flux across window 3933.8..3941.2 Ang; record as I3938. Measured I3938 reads 8.38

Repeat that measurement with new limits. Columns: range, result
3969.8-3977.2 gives 10.8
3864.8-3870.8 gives 11.4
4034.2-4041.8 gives 26.9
